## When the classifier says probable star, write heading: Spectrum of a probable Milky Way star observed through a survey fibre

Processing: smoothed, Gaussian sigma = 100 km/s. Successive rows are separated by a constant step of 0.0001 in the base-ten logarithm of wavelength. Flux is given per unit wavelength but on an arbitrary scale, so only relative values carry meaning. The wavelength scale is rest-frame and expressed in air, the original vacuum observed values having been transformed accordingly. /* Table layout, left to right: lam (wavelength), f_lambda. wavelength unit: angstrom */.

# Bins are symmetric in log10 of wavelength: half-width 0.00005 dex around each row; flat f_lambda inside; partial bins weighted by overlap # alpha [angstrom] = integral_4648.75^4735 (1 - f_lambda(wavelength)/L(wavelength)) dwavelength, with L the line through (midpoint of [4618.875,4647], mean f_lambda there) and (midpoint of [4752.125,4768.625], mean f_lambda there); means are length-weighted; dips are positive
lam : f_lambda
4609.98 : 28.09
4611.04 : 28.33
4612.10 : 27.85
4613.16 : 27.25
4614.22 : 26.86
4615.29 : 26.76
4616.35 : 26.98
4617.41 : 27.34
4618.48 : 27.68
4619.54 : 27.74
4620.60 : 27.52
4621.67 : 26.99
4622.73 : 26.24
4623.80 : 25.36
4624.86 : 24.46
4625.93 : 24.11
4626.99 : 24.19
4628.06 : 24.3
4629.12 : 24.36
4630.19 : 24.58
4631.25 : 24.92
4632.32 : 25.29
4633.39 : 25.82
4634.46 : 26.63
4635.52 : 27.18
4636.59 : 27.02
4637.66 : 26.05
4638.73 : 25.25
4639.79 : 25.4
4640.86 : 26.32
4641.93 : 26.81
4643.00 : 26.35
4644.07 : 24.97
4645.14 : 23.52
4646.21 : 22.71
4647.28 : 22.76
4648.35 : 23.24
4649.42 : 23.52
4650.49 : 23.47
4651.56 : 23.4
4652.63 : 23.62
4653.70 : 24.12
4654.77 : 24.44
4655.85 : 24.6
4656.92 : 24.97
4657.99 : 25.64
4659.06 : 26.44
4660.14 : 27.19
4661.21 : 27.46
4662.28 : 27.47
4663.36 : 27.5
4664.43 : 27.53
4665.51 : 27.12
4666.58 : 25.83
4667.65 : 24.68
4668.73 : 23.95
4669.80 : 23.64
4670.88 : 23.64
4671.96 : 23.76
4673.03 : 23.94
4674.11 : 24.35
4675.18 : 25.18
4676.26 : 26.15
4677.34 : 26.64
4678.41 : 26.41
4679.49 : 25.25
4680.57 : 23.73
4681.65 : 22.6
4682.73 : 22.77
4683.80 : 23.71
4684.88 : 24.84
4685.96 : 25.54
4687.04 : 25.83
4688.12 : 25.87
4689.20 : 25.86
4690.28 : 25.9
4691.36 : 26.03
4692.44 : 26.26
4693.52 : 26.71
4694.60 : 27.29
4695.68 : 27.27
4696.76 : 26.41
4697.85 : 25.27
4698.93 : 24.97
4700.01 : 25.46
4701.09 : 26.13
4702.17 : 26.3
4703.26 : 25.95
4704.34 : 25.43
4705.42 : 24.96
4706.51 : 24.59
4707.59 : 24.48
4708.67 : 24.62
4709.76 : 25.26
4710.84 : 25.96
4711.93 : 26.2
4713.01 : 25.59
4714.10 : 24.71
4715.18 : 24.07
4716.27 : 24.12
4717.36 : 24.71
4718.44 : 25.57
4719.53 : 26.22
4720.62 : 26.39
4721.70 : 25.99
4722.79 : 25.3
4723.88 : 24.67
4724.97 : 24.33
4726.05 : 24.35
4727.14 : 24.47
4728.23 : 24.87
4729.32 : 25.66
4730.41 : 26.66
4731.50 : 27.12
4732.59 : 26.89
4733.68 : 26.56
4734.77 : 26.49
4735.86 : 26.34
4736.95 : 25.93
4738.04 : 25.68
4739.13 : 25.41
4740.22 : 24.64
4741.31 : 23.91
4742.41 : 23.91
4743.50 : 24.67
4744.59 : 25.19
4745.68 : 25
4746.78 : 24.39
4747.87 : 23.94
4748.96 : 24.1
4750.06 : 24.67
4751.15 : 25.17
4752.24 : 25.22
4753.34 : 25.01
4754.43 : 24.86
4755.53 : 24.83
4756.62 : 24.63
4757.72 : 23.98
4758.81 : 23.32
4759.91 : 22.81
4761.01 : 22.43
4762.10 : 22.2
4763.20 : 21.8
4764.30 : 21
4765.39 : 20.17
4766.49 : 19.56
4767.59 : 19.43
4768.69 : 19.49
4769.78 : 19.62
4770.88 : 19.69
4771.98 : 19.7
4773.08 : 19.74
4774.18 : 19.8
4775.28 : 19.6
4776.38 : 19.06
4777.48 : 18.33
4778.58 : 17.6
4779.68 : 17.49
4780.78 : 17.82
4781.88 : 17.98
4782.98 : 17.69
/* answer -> -4.3 angstrom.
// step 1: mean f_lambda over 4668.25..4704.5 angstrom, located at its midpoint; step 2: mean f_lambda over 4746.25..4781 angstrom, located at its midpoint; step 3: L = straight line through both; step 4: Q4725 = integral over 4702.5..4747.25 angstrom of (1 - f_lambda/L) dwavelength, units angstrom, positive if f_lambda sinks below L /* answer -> -3.6 angstrom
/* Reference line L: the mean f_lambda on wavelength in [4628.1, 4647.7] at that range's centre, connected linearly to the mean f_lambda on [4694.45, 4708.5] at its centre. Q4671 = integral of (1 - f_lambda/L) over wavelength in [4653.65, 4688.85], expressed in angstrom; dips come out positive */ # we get 0.3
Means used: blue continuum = 25.3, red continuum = 25.7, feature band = 25.3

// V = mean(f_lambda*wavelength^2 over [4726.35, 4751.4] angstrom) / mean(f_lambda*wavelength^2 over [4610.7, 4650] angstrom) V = 1.0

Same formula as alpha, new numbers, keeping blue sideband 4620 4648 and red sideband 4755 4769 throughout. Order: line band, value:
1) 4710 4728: -1.6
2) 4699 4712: -1.1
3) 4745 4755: -1.1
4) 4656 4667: -0.9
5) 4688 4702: -1.4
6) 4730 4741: -1.7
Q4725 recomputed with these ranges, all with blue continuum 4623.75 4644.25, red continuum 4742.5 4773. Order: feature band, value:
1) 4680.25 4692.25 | -0.2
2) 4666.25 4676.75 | 0.1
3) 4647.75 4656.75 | 0.4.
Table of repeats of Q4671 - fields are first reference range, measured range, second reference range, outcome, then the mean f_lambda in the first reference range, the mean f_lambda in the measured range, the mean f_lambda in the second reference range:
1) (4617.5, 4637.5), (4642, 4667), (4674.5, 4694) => 0.40 angstrom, 25.8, 25.2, 25.3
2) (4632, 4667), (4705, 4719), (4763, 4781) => -1.65 angstrom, 25.4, 25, 19.4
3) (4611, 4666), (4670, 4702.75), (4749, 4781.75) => -1.74 angstrom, 25.7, 25.3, 21.3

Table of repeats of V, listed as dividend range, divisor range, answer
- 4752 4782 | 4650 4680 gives 0.86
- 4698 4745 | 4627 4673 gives 1.04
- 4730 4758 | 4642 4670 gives 1.04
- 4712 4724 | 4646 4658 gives 1.09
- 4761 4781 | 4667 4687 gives 0.83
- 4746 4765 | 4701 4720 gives 0.96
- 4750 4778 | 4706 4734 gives 0.87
